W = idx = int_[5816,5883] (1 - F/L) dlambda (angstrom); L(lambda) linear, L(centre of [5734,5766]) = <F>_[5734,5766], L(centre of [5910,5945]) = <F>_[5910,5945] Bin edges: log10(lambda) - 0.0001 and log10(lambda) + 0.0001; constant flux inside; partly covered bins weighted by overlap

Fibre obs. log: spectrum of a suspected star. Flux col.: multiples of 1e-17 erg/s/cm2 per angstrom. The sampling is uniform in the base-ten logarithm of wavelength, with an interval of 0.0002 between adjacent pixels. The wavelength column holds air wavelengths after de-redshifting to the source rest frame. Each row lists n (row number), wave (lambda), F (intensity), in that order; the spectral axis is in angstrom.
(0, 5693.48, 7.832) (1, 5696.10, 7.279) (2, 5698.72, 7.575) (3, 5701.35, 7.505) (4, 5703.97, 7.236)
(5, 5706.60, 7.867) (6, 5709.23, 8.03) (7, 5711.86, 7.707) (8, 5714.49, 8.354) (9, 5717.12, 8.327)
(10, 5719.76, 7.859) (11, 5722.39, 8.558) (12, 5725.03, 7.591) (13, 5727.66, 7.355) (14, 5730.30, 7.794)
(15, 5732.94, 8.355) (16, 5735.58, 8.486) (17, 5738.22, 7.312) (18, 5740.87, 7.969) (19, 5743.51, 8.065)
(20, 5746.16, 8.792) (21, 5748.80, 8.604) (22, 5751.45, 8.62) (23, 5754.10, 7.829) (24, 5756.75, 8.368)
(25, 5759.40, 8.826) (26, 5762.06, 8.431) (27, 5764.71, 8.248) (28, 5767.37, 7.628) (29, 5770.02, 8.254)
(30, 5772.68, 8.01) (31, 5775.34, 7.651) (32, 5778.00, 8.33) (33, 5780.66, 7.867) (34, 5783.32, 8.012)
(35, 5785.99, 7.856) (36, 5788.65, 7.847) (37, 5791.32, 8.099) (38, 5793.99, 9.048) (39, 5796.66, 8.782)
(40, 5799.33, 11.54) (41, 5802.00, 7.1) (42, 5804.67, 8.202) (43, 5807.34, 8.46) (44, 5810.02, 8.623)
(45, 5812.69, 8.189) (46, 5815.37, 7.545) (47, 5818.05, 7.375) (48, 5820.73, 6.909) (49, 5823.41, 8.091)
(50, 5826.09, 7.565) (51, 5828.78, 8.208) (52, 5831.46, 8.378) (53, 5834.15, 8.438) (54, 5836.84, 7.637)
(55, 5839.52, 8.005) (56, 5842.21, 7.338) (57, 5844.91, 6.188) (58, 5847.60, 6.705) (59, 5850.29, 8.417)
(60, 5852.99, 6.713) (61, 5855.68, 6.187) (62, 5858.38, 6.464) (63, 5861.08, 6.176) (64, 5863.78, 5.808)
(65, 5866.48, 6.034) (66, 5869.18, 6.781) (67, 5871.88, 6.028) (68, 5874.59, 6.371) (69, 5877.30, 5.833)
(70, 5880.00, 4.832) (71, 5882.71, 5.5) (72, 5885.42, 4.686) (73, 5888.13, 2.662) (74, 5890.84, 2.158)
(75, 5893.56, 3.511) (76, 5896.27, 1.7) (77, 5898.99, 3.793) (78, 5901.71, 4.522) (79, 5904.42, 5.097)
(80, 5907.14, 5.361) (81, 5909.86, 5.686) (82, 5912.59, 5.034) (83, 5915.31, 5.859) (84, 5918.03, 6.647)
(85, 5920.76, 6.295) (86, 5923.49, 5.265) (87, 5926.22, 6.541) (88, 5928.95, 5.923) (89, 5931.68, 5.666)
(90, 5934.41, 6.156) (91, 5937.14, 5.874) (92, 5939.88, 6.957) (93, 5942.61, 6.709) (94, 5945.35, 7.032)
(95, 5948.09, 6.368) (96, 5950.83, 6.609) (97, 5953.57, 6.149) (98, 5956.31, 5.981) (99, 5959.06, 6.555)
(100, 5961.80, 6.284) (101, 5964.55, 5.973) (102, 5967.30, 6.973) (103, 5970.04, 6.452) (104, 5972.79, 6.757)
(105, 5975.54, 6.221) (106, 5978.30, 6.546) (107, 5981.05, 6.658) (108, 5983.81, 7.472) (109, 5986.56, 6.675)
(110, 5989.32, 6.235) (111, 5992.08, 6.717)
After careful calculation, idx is 1.6 angstrom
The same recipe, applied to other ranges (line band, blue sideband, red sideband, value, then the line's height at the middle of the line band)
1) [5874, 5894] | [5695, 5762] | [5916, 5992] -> 7.2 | 6.91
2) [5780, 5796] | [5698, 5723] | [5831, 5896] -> -2.8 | 6.94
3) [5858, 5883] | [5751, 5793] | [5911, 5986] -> 4.0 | 7.12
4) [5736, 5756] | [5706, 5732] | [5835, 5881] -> -1.3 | 7.69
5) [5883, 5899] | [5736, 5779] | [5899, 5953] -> 8.0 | 6.4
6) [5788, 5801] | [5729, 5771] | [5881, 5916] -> -3.8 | 7.03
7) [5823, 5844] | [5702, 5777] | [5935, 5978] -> -1.5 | 7.37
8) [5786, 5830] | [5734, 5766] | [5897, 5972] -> -3.8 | 7.56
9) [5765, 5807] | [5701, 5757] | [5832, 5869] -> -4.3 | 7.53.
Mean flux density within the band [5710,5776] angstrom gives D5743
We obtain 8.12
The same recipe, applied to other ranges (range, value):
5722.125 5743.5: 7.91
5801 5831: 7.87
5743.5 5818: 8.3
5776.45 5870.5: 7.68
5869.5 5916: 4.66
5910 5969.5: 6.22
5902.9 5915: 5.33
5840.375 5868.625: 6.63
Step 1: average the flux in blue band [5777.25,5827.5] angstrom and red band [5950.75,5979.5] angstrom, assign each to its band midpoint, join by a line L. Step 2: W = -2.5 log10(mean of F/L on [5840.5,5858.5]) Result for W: 0.11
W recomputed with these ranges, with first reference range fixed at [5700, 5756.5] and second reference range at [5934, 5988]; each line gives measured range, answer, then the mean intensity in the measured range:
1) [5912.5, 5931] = 0.13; 5.99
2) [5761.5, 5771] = -0.05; 8.12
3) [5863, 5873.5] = 0.15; 6.19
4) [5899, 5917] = 0.31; 5.18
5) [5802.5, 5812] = -0.11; 8.3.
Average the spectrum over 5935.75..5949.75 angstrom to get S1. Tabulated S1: 6.59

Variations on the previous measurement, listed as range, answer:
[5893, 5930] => 5.12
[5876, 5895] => 4.15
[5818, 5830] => 7.65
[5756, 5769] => 8.3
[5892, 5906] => 3.73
